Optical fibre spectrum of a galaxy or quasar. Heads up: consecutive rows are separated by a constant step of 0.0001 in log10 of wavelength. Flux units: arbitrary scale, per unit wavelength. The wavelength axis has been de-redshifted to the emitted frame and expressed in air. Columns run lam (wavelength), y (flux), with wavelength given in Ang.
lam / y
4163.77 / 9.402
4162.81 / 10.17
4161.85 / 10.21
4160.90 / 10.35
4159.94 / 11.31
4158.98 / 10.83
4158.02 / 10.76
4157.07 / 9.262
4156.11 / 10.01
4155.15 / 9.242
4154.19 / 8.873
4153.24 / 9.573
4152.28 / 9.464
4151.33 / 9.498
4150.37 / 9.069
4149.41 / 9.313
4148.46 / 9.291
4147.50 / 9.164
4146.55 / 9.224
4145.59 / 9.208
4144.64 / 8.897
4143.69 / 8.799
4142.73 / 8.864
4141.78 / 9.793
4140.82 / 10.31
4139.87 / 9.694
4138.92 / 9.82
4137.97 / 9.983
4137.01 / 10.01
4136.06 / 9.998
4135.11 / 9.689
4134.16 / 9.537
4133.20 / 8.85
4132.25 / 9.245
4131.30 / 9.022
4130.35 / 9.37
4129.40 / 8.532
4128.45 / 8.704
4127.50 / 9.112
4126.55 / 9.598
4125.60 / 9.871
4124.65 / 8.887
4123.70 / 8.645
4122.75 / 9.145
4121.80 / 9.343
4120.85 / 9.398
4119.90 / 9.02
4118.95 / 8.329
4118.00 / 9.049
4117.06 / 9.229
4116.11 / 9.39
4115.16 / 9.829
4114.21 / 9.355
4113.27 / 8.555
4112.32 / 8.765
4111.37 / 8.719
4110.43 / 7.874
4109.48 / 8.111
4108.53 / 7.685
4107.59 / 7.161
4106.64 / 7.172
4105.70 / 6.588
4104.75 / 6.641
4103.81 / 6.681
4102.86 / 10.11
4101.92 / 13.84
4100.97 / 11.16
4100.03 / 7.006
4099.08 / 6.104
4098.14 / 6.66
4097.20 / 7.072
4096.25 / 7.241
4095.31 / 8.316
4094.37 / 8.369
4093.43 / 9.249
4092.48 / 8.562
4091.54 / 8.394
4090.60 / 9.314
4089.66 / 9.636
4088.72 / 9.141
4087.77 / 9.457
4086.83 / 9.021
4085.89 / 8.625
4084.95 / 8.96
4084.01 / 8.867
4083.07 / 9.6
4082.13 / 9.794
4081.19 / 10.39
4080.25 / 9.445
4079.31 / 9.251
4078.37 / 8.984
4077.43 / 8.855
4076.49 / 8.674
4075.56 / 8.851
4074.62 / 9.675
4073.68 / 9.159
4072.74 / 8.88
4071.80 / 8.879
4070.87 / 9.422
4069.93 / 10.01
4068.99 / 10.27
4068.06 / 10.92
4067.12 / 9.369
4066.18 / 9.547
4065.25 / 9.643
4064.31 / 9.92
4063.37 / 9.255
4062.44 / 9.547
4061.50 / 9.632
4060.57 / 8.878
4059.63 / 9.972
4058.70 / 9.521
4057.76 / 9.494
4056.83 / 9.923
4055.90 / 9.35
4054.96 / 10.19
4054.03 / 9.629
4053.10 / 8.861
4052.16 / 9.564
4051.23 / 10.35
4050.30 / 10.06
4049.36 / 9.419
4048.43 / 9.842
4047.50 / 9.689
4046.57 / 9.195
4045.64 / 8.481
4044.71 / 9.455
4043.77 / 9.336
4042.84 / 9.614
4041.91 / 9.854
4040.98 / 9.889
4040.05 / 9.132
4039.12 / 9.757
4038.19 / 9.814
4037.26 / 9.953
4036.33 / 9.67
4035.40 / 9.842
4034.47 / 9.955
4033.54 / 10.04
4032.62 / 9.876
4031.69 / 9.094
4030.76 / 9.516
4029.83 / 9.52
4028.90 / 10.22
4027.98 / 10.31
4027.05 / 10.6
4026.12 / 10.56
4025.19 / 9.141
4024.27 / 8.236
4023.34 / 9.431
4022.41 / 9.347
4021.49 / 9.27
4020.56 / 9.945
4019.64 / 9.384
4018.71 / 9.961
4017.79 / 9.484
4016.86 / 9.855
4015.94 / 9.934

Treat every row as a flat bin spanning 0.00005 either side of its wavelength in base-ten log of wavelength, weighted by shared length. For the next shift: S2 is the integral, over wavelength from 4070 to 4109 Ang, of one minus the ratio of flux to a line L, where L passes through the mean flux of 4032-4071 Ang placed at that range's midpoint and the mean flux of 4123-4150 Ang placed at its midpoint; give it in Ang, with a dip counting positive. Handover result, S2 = 3.3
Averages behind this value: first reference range 9.67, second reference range 9.33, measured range 8.72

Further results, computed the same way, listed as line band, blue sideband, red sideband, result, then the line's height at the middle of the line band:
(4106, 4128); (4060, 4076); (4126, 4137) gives 1.3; 9.34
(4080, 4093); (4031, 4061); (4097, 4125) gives -0.4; 8.94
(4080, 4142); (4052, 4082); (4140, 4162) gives 4.2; 9.56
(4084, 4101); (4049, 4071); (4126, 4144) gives 2.1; 9.58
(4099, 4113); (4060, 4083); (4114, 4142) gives 1.6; 9.4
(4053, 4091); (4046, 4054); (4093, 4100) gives -3.7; 8.63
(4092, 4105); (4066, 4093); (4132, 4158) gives 1.3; 9.35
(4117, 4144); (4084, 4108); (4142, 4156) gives -1.1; 8.94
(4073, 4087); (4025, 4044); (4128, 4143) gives 0.7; 9.66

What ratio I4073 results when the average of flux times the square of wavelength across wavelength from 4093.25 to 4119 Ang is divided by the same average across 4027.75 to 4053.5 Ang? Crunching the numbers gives 0.9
